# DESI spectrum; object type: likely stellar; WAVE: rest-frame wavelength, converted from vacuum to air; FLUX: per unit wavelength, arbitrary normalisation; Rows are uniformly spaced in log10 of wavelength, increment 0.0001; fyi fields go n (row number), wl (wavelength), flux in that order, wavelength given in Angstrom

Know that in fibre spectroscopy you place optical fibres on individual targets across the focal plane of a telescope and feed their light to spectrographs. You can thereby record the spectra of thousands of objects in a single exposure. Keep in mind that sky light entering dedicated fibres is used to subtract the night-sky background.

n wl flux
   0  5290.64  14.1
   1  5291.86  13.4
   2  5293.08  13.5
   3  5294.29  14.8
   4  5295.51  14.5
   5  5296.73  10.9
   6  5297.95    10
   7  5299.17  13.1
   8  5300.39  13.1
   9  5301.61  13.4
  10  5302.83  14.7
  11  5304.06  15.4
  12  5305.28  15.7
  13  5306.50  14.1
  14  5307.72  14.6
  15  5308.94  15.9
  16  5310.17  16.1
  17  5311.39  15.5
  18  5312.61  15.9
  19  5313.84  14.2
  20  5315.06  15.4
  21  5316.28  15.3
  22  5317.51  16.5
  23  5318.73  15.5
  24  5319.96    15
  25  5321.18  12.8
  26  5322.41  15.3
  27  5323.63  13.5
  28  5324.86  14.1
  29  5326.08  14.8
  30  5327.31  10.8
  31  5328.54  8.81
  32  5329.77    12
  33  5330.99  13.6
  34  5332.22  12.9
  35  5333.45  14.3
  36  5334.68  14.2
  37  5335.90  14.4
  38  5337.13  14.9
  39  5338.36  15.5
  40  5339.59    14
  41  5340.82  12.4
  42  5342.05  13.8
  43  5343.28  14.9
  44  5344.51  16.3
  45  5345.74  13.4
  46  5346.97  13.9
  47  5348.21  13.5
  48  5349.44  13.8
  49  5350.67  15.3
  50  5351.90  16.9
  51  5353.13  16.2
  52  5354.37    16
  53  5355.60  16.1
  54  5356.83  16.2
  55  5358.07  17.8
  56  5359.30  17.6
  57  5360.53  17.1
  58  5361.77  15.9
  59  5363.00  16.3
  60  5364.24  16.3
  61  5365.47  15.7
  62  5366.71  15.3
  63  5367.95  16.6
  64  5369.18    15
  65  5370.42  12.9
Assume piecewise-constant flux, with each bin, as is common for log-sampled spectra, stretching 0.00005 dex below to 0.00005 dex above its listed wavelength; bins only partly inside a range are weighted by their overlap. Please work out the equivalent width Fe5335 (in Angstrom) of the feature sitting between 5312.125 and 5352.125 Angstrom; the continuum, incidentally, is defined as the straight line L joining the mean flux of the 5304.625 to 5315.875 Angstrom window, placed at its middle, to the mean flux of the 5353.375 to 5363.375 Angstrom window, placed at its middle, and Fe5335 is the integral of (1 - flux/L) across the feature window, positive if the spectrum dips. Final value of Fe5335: 4.4 Angstrom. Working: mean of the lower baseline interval 15.3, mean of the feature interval 14.1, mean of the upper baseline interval 16.6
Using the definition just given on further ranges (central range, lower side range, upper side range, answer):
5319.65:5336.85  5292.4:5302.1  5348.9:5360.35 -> 1.6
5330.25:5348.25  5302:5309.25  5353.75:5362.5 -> 2.2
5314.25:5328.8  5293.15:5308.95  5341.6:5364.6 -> 0.4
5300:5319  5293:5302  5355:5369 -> -2.2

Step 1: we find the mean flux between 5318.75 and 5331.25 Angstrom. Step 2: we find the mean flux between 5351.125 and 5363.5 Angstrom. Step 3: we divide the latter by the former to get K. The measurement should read 1.26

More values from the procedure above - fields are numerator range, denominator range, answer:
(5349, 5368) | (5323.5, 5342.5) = 1.21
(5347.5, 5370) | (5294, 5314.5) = 1.12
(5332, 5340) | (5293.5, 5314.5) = 1.01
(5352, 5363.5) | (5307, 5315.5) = 1.08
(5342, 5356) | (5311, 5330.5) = 1.07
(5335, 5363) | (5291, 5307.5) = 1.12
